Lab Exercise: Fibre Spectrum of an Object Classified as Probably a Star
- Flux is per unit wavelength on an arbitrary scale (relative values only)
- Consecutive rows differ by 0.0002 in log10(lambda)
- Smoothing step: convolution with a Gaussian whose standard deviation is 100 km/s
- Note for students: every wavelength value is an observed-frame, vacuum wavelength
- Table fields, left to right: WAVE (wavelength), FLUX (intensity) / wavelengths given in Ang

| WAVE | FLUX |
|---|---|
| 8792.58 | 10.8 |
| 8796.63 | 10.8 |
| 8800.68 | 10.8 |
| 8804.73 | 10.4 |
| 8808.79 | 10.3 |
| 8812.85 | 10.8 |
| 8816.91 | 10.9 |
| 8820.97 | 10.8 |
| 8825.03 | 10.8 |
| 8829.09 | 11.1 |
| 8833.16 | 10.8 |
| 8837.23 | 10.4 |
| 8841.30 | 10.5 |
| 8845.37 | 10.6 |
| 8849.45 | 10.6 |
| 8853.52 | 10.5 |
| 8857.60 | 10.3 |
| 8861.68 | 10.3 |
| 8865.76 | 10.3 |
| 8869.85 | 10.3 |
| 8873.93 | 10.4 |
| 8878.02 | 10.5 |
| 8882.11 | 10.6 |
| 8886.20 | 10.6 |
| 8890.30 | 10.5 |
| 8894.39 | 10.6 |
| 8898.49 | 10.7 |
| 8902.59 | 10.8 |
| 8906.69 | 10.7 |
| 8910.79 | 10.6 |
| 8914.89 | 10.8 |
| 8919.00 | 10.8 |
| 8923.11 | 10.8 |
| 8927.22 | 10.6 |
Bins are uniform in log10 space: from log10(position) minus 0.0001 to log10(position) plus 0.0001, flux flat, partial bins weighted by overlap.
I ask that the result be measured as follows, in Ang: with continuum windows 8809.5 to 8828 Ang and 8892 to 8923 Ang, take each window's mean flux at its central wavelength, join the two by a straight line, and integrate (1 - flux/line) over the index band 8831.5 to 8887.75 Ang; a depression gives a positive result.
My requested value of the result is 1.5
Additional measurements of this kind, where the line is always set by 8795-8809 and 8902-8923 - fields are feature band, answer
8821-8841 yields -0.21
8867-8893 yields 0.54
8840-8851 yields 0.09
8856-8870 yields 0.50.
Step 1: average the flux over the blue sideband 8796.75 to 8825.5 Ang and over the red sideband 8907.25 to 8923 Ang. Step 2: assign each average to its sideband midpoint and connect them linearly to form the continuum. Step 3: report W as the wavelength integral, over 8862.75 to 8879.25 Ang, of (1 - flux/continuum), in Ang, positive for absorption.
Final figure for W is 0.5 Ang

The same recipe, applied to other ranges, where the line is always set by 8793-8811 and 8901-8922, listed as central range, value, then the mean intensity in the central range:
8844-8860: 0.3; 10.5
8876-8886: 0.1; 10.6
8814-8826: -0.2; 10.8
